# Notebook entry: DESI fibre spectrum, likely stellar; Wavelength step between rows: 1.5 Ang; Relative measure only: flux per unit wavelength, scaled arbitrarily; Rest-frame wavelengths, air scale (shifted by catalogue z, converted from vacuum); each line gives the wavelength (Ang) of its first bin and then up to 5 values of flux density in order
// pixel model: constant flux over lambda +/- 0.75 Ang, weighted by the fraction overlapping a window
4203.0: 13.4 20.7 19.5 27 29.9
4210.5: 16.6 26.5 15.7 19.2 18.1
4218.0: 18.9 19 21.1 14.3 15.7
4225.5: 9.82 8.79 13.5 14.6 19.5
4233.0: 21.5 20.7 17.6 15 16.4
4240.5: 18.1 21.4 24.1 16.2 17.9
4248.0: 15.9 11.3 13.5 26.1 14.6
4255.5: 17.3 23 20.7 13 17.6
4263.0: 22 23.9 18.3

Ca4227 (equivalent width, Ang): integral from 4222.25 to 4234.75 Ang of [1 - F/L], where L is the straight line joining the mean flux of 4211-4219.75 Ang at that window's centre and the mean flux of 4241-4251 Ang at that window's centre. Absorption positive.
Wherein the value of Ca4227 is 2.3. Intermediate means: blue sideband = 19.5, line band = 15.2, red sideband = 17.5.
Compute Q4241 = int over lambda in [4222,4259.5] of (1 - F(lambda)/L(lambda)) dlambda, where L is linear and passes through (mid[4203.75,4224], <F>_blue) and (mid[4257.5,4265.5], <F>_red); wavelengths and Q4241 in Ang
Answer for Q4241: 5.2 Ang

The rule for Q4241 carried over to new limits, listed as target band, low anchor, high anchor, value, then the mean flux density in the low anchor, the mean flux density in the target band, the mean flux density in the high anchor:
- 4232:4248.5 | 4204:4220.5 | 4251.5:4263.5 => 1.0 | 21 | 18.7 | 19.1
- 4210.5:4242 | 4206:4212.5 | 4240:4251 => 5.6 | 24.3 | 17.3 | 17.5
